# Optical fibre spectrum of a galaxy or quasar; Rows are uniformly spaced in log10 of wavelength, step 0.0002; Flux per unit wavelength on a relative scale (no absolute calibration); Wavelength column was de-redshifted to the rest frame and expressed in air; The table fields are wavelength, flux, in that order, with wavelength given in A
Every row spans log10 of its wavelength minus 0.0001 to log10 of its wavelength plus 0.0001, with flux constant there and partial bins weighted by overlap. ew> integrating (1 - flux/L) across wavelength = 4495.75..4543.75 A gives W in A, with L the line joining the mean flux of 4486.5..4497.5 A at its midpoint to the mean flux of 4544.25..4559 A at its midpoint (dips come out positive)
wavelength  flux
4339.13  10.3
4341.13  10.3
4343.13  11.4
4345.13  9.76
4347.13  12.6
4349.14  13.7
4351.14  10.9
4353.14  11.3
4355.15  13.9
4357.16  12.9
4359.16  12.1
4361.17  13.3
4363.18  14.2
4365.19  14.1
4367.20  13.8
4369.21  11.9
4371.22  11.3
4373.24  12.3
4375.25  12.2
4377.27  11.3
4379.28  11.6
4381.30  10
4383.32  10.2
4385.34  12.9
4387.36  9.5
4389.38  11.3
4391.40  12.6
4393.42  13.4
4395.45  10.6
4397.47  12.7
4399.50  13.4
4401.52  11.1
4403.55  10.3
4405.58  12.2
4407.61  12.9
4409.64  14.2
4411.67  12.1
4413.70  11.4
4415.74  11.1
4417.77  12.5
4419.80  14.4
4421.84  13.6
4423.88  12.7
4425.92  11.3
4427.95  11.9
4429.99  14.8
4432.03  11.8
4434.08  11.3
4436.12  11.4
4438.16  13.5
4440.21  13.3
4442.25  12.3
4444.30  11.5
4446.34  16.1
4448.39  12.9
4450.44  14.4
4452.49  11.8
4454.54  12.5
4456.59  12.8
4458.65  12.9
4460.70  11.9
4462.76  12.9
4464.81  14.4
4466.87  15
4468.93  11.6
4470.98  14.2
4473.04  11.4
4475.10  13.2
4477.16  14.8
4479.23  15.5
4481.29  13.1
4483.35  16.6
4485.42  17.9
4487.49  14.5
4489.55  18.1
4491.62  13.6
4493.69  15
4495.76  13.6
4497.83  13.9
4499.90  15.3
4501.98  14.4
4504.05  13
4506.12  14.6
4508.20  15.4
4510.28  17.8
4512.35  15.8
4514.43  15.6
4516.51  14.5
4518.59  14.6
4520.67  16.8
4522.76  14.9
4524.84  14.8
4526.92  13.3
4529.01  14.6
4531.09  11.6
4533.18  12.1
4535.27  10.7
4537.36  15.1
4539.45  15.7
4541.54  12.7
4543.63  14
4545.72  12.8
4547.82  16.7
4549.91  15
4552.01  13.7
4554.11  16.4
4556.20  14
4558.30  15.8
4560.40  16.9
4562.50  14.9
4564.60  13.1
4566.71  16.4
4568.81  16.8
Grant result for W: 1.6 A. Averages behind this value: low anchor 14.9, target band 14.4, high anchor 14.9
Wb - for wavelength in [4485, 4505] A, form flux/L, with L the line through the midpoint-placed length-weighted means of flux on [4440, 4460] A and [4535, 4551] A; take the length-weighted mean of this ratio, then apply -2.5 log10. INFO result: -0.09 mag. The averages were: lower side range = 13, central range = 14.8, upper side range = 14.3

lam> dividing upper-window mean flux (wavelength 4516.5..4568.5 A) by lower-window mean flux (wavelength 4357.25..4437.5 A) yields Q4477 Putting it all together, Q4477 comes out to 1.2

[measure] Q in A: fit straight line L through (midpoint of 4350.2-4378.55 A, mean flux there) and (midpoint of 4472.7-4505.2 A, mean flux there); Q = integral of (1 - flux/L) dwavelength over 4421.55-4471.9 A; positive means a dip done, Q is 3.82 A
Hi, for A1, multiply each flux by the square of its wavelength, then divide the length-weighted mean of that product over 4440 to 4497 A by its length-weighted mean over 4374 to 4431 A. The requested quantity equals 1.18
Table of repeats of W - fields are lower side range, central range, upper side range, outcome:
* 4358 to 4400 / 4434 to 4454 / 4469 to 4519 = 1.1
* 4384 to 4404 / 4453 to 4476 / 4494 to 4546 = 0.5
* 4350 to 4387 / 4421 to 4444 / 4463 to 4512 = 1.7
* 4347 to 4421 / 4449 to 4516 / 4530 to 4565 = -4.3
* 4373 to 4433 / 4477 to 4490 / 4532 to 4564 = -2.3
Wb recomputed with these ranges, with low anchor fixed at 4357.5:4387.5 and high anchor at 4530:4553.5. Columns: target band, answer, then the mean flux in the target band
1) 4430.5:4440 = 0.04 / 12.3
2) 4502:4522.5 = -0.14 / 15.3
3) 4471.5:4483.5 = -0.07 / 13.9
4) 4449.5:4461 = 0.01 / 12.8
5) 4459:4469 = -0.03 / 13.3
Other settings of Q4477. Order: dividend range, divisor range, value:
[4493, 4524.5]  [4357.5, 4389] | 1.25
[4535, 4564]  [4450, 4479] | 1.12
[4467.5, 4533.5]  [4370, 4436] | 1.21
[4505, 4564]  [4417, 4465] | 1.14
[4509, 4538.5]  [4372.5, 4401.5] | 1.24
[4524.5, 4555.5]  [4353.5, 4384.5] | 1.13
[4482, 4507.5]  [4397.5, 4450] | 1.19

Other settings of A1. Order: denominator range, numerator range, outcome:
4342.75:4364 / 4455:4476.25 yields 1.11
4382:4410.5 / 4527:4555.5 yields 1.25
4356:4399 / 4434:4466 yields 1.10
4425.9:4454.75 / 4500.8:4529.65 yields 1.21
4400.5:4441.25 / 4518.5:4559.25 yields 1.21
